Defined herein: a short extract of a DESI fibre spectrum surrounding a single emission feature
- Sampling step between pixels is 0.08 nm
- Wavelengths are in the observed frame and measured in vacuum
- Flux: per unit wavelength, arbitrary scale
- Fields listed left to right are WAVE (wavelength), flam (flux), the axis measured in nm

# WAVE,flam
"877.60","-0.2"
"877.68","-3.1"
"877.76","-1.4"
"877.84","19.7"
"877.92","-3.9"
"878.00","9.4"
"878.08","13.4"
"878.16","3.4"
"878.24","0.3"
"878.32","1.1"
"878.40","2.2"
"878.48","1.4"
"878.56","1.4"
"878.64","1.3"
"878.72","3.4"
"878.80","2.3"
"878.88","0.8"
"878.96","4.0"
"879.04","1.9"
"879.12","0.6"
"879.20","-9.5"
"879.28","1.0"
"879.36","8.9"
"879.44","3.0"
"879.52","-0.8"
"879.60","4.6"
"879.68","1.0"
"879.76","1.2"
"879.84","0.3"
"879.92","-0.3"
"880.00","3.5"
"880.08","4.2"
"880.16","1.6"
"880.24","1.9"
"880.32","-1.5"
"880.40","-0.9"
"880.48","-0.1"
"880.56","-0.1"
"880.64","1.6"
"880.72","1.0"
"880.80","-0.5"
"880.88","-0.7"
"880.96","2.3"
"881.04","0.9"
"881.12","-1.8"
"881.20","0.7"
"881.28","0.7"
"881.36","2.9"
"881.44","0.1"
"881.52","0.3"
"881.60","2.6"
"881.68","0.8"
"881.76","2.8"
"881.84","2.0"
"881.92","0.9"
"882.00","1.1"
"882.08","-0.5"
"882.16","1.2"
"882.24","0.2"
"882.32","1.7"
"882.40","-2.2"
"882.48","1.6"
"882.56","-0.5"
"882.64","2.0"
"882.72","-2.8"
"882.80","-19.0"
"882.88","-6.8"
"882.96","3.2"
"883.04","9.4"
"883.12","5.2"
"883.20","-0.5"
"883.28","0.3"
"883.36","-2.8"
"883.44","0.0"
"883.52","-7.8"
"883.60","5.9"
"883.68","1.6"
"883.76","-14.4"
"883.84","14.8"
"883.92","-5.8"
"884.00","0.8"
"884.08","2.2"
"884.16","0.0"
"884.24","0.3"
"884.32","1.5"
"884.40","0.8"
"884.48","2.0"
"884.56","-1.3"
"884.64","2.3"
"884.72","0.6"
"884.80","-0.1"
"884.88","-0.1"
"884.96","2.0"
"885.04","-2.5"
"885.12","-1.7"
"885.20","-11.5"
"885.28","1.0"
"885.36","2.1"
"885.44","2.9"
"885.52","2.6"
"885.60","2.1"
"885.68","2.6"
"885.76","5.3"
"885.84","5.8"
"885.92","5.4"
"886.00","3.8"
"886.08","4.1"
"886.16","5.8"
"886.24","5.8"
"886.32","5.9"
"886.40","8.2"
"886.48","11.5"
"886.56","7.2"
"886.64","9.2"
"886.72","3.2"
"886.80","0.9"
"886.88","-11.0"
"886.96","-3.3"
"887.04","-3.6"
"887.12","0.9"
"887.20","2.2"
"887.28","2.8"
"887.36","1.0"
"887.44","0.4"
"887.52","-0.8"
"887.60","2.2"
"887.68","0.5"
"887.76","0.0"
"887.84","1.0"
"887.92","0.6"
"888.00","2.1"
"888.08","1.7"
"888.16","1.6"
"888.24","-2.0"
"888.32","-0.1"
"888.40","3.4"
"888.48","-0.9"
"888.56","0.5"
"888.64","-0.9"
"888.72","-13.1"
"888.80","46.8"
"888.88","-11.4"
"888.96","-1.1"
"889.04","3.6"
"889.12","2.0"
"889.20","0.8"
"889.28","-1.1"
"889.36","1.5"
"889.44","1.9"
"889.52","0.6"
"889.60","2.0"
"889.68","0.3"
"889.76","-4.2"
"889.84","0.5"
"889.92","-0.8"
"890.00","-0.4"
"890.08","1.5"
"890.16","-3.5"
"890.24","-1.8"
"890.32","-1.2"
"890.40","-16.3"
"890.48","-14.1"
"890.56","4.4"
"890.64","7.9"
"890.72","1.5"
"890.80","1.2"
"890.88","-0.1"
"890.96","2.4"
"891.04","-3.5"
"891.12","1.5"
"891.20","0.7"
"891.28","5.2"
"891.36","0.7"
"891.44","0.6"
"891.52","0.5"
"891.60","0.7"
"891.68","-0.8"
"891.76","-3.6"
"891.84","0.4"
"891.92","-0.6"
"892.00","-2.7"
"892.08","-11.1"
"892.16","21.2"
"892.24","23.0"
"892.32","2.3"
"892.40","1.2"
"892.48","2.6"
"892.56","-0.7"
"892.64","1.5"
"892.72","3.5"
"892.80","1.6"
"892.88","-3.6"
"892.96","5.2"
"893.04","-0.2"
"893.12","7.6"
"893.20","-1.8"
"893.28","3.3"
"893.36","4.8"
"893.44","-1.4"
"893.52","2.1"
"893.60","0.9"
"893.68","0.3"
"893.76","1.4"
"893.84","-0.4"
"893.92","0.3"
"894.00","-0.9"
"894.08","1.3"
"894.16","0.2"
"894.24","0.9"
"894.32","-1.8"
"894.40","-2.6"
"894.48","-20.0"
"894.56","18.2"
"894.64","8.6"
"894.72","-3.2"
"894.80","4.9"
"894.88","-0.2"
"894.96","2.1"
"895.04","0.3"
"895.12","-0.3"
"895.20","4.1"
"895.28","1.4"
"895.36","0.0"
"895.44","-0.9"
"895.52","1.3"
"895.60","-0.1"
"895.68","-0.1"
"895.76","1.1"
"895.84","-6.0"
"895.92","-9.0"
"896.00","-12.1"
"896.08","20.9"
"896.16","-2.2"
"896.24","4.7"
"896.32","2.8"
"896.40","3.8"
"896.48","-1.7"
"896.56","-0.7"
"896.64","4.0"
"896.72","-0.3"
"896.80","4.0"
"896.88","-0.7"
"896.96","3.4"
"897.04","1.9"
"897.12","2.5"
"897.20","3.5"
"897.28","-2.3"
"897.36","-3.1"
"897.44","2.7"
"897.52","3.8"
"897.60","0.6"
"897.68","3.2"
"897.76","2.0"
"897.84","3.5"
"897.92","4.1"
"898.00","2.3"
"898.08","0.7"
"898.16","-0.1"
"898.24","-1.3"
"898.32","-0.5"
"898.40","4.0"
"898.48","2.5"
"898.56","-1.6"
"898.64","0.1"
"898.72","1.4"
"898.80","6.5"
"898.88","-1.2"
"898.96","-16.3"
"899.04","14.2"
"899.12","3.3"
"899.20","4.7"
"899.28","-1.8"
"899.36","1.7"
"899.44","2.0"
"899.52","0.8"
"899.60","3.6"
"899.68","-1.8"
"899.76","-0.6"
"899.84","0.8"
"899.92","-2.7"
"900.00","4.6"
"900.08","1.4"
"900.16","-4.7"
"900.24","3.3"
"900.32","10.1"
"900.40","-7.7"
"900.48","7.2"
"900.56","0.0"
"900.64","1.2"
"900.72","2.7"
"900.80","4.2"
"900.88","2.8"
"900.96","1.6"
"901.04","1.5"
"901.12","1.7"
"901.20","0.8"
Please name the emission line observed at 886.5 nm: H-beta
